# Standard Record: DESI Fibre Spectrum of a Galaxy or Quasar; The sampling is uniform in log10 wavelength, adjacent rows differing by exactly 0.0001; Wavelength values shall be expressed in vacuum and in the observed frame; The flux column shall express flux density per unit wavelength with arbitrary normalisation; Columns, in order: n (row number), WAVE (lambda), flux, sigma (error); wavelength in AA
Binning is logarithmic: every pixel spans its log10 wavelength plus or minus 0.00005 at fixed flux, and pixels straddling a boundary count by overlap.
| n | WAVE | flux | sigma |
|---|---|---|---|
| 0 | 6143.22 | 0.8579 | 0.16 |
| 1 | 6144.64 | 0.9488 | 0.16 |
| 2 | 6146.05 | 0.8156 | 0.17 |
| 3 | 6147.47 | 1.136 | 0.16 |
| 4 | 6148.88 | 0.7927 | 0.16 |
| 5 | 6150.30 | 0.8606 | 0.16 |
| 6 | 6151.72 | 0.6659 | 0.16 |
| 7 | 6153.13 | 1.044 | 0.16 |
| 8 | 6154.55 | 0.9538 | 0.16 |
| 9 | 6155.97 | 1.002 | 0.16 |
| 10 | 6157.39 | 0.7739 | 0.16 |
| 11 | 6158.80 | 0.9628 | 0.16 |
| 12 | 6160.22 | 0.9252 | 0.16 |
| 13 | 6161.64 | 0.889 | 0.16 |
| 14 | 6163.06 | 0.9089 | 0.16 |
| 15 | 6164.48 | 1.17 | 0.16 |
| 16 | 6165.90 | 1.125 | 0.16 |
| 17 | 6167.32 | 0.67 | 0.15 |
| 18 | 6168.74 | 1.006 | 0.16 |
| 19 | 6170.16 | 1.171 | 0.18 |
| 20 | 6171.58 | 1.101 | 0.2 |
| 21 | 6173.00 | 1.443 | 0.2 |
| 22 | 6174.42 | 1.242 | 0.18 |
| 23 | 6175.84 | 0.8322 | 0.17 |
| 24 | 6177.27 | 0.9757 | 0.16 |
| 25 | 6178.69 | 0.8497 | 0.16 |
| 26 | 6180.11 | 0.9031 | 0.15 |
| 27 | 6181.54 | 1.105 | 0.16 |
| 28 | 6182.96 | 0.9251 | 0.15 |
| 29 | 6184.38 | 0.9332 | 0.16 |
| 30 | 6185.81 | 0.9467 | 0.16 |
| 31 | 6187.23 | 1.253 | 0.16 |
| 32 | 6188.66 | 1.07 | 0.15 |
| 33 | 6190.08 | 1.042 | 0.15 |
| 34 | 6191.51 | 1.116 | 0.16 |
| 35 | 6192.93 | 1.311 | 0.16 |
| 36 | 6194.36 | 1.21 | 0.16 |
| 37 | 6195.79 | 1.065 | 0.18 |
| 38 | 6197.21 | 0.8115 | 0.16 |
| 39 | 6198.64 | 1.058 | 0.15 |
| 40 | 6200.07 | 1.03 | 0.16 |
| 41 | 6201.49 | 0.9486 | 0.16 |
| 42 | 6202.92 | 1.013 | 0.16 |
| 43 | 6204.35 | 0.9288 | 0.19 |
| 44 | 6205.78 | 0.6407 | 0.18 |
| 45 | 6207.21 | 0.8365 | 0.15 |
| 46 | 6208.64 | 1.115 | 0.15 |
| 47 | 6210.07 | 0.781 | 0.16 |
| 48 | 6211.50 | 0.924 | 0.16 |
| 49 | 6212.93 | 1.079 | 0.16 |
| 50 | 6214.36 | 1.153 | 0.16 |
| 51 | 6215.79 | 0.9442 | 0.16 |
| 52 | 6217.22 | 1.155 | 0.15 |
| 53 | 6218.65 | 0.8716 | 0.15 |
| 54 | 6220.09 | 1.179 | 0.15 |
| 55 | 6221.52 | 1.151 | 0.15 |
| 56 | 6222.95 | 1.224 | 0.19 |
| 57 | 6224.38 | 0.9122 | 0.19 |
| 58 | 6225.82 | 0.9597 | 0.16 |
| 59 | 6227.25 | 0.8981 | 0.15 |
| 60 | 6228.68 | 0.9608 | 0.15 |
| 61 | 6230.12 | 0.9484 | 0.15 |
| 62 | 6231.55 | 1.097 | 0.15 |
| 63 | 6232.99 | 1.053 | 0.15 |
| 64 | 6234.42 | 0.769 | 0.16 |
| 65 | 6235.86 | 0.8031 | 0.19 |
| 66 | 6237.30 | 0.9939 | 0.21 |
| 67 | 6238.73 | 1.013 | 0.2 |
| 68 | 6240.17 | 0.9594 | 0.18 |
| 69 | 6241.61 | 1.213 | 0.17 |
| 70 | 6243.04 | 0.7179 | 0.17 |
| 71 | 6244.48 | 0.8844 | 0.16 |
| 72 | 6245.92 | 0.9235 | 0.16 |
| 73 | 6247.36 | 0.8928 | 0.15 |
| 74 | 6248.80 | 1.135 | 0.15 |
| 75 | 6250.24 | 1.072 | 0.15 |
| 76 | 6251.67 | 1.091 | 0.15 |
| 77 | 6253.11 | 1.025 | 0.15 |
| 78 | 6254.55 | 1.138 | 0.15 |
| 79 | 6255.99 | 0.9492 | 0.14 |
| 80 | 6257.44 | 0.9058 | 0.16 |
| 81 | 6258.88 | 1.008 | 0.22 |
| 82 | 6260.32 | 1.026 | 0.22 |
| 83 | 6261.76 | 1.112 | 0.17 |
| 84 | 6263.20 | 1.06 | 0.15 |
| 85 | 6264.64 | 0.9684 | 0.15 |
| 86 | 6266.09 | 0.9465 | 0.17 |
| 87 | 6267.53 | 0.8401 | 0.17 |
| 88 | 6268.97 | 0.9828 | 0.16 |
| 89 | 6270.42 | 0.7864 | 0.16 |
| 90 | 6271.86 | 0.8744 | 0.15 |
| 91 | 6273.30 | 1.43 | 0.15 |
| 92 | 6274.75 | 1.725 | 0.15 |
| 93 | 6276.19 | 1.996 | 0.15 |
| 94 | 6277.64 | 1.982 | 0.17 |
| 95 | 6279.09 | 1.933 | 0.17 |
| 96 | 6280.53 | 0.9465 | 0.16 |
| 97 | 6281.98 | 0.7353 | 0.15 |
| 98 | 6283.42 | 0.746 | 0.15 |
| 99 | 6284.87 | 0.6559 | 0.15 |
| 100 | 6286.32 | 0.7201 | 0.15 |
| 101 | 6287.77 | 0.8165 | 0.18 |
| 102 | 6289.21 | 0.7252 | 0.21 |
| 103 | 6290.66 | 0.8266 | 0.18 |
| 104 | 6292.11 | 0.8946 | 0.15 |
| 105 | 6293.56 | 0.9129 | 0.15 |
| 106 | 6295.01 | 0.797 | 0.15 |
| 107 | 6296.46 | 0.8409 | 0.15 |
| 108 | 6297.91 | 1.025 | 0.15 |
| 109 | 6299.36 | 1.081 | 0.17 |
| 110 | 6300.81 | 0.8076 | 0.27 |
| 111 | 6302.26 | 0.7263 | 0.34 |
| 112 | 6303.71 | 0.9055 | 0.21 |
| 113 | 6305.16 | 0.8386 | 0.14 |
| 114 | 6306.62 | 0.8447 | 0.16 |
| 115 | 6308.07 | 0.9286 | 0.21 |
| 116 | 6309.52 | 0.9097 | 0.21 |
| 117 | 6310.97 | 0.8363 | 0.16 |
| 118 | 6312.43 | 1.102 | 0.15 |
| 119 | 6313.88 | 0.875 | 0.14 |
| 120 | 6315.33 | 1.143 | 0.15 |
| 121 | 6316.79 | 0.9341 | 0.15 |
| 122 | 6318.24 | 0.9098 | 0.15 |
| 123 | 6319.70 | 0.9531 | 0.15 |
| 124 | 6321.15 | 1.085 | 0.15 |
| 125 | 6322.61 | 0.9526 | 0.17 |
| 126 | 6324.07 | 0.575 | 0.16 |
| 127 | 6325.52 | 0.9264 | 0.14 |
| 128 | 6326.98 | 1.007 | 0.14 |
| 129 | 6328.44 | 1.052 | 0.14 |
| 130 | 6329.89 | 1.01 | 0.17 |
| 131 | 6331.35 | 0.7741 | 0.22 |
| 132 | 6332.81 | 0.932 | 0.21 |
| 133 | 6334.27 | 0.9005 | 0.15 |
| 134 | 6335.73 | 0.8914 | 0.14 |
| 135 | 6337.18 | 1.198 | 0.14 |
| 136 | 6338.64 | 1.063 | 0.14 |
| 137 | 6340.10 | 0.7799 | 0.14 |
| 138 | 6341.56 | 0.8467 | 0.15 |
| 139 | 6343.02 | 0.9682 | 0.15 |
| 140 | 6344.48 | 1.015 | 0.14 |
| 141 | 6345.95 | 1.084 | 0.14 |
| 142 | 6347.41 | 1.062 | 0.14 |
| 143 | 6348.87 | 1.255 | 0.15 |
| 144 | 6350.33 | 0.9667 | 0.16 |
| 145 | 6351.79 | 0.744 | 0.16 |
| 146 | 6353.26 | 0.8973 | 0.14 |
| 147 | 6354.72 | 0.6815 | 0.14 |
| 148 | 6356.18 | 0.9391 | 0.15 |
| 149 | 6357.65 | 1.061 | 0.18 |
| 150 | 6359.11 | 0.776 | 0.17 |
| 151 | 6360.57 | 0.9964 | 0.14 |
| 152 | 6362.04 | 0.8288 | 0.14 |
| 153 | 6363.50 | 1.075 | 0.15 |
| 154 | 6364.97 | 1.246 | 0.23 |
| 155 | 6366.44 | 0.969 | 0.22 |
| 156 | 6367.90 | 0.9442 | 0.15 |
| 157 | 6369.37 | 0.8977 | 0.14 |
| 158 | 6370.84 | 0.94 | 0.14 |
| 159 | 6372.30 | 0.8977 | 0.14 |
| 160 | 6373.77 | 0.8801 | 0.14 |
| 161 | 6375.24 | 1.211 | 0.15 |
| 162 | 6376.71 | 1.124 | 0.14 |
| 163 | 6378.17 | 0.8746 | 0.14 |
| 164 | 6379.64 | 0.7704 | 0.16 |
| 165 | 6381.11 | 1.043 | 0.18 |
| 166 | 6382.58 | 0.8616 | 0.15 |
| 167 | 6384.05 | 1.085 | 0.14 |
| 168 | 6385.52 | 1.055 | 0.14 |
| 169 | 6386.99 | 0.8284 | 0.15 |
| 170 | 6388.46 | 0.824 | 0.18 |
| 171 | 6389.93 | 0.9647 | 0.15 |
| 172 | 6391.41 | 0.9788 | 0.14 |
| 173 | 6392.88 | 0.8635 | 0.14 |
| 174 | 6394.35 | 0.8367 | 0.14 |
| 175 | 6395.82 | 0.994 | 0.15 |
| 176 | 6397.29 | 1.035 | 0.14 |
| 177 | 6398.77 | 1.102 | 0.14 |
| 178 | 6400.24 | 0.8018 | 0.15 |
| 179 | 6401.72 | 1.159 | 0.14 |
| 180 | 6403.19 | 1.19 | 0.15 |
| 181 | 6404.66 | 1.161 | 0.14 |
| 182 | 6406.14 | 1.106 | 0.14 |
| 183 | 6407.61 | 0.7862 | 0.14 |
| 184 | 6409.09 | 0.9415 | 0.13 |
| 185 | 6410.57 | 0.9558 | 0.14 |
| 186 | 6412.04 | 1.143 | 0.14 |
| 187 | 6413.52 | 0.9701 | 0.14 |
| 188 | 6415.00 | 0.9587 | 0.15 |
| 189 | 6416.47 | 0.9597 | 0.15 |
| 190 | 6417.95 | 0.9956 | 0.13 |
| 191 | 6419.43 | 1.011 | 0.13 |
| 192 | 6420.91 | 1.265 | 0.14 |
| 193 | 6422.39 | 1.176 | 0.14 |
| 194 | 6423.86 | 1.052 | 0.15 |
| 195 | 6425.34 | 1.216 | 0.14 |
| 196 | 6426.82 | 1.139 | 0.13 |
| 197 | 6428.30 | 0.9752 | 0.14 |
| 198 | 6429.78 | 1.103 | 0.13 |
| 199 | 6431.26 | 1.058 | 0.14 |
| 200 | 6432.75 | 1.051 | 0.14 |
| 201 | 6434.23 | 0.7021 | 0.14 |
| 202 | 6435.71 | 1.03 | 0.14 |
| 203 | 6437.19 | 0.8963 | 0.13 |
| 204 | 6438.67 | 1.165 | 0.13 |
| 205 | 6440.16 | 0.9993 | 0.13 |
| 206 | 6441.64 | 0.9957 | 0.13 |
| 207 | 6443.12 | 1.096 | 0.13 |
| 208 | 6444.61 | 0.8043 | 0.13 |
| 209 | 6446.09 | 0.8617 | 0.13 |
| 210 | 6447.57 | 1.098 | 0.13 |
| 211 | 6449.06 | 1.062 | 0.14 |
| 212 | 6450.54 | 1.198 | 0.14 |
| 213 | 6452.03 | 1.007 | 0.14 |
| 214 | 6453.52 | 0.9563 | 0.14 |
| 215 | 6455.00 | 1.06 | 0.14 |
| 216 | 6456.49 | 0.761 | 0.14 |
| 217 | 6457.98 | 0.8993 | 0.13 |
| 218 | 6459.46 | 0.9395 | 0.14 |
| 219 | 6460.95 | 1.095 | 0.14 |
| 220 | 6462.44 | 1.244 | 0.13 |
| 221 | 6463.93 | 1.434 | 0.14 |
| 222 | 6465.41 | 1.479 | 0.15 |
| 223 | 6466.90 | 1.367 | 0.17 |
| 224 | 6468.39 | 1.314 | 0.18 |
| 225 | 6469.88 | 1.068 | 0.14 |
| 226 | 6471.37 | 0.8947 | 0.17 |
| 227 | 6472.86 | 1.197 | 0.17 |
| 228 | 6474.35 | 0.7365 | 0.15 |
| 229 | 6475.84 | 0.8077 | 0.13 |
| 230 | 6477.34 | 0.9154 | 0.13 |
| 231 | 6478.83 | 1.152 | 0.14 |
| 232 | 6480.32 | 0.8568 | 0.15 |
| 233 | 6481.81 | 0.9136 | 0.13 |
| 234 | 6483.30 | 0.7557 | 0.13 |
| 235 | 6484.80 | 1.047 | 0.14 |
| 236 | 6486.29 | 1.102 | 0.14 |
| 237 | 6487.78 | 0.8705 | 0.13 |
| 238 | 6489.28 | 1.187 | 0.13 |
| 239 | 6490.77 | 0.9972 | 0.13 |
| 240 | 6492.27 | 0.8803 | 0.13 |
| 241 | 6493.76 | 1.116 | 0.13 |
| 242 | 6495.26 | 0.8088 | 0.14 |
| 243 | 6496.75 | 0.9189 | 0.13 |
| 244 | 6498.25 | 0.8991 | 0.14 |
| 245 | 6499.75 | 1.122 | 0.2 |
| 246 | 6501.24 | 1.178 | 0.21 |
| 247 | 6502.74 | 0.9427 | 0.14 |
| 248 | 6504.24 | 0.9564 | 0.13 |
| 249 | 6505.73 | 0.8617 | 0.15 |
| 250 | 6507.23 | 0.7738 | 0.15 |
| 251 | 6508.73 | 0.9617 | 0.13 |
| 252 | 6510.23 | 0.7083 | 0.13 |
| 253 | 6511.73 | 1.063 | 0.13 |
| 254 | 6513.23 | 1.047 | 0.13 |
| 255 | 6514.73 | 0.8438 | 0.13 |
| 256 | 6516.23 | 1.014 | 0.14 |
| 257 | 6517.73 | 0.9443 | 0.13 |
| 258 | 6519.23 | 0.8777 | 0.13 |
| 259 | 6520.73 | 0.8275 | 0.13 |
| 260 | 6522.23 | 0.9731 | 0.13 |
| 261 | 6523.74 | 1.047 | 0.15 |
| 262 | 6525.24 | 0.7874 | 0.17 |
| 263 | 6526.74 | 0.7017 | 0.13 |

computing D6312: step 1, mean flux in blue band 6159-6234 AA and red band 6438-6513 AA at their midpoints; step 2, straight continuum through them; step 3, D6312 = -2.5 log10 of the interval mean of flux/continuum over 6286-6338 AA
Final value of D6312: 0.12 mag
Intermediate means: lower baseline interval 1.02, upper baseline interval 1.01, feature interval 0.909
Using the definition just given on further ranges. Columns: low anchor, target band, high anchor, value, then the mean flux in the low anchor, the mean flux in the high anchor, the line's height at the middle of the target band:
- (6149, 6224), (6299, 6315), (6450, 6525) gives 0.12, 1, 0.998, 1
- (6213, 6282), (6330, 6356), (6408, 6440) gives 0.11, 1.07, 1.03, 1.05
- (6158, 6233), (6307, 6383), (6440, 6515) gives 0.06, 1.01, 1.01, 1.01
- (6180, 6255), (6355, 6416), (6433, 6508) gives 0.03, 1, 1.01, 1.01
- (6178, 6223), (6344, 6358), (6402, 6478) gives 0.07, 1.02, 1.05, 1.03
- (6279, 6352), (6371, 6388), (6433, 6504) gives 0.00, 0.923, 1.02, 0.963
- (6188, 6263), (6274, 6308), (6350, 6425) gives -0.03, 1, 0.978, 0.993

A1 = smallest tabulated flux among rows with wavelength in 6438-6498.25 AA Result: 0.7365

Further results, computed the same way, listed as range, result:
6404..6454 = 0.7021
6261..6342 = 0.575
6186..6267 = 0.6407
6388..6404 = 0.8018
